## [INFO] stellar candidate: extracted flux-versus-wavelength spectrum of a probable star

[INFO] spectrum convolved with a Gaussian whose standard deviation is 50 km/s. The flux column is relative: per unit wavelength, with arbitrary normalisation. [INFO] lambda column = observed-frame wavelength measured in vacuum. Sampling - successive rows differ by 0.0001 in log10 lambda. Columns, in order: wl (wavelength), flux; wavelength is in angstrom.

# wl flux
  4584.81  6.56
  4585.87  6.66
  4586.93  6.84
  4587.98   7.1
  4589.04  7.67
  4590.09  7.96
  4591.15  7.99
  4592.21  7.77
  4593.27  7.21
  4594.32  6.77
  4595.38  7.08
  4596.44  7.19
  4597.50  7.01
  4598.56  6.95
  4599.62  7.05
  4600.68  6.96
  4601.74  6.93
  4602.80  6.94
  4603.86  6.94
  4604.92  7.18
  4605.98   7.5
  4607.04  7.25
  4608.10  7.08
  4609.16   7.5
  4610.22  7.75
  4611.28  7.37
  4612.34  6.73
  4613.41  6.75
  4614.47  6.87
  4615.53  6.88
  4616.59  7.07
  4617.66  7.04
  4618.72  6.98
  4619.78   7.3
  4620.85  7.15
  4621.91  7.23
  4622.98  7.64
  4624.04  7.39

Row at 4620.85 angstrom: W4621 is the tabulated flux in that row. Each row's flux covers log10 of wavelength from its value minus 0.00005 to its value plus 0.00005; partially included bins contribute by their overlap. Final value 7.15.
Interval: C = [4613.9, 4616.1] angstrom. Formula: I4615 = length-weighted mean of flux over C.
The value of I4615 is 6.9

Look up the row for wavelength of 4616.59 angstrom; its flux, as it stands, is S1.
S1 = 7.07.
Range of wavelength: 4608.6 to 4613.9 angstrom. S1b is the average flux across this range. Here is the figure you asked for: 7.22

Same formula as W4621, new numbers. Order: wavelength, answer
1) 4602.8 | 6.94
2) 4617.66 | 7.04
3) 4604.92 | 7.18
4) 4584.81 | 6.56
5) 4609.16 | 7.5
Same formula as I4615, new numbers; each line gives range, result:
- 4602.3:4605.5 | 7.03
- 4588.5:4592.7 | 7.84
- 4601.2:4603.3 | 6.93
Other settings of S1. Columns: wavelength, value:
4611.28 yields 7.37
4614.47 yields 6.87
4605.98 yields 7.5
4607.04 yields 7.25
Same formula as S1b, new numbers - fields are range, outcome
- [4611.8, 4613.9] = 6.72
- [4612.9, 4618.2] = 6.93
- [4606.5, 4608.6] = 7.17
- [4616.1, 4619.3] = 7.03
